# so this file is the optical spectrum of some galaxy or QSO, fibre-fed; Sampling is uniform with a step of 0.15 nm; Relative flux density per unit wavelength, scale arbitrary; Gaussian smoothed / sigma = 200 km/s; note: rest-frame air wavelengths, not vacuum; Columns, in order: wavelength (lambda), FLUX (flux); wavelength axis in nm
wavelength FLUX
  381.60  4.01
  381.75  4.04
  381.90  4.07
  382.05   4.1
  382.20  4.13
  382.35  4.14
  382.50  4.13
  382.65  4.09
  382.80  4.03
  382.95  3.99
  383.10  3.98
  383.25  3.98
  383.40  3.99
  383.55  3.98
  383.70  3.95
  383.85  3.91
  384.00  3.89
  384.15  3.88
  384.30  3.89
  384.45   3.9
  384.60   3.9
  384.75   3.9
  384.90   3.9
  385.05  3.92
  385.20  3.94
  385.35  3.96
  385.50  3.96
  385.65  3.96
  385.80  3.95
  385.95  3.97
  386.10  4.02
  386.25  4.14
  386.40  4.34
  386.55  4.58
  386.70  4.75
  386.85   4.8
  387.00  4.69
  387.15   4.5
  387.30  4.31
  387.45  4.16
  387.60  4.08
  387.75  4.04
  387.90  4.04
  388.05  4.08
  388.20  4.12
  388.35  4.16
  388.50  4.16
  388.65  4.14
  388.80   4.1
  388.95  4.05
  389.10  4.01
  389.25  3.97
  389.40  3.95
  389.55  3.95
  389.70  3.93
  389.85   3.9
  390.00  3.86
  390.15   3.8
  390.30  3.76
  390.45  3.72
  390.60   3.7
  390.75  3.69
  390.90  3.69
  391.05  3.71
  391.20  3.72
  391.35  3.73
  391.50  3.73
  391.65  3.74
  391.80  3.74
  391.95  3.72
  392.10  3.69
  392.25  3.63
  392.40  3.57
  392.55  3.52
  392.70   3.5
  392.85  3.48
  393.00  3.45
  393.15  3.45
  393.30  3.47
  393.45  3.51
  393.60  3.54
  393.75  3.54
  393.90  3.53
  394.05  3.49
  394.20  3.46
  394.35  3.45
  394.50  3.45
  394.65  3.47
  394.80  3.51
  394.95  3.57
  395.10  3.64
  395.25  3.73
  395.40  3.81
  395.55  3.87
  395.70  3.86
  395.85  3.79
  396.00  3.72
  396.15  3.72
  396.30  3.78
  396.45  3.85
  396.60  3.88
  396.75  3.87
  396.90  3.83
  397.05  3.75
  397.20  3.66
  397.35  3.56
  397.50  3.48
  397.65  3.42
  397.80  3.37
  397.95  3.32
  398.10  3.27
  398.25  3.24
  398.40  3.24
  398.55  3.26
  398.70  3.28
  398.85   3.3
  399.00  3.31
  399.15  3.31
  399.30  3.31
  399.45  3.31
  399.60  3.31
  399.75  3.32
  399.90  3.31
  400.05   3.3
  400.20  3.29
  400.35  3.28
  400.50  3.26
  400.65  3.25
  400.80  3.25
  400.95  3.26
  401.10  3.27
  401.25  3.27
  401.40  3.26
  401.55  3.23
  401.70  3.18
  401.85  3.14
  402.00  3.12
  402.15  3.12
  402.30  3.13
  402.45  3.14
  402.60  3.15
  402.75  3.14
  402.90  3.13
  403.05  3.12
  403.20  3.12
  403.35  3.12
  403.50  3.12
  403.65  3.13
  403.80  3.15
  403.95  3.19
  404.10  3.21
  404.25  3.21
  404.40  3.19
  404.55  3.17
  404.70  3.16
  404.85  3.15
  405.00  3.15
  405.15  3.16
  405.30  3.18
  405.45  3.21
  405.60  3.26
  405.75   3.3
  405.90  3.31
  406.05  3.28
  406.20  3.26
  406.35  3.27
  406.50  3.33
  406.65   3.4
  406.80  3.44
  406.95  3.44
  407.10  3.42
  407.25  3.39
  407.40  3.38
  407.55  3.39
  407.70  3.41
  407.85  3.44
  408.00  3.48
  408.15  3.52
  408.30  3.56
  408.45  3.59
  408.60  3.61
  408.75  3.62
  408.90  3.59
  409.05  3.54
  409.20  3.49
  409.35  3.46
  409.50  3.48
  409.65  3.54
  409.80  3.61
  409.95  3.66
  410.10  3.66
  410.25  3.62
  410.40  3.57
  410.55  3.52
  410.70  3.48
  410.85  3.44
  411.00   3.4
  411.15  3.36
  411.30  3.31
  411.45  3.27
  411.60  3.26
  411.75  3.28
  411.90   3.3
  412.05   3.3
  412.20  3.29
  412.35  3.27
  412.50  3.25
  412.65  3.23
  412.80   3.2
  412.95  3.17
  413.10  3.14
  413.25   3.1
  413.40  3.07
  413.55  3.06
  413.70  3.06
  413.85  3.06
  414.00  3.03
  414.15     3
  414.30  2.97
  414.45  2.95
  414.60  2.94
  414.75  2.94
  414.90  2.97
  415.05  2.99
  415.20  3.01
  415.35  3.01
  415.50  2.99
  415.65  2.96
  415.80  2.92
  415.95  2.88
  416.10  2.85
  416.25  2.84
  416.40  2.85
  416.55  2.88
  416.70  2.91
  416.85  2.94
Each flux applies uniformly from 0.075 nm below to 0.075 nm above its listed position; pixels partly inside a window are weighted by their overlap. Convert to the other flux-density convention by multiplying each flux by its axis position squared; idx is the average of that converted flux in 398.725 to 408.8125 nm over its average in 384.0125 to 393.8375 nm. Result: 0.9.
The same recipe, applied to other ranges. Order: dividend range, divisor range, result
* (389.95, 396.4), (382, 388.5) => 0.93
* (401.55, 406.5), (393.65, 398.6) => 0.92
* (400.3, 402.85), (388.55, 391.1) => 0.88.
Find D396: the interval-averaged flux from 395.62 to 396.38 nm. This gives 3.78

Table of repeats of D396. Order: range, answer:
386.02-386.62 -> 4.26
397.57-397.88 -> 3.4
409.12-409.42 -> 3.48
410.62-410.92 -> 3.46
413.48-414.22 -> 3.04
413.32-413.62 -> 3.07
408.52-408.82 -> 3.61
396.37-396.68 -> 3.86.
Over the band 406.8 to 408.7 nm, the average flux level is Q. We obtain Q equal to 3.47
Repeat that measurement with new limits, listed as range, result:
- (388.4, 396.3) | 3.71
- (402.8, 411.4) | 3.36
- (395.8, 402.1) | 3.41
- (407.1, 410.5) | 3.53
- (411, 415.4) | 3.14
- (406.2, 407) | 3.36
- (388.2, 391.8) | 3.88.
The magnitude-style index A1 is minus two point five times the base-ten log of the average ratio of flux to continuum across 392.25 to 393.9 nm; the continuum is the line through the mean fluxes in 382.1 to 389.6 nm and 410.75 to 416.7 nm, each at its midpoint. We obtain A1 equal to 0.09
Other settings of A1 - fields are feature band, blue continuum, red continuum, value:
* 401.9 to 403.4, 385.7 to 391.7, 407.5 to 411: 0.181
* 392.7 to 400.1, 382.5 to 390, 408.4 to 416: 0.072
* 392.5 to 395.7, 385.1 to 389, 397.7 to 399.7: 0.028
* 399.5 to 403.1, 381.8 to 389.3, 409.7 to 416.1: 0.115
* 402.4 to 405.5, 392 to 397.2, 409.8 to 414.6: 0.092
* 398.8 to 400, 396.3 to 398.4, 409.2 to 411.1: 0.081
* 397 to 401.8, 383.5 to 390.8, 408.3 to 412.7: 0.127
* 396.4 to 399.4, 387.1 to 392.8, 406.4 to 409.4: 0.071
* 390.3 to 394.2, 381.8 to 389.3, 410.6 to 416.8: 0.072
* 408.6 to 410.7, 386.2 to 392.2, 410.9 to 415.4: -0.094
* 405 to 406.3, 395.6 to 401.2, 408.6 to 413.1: 0.063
